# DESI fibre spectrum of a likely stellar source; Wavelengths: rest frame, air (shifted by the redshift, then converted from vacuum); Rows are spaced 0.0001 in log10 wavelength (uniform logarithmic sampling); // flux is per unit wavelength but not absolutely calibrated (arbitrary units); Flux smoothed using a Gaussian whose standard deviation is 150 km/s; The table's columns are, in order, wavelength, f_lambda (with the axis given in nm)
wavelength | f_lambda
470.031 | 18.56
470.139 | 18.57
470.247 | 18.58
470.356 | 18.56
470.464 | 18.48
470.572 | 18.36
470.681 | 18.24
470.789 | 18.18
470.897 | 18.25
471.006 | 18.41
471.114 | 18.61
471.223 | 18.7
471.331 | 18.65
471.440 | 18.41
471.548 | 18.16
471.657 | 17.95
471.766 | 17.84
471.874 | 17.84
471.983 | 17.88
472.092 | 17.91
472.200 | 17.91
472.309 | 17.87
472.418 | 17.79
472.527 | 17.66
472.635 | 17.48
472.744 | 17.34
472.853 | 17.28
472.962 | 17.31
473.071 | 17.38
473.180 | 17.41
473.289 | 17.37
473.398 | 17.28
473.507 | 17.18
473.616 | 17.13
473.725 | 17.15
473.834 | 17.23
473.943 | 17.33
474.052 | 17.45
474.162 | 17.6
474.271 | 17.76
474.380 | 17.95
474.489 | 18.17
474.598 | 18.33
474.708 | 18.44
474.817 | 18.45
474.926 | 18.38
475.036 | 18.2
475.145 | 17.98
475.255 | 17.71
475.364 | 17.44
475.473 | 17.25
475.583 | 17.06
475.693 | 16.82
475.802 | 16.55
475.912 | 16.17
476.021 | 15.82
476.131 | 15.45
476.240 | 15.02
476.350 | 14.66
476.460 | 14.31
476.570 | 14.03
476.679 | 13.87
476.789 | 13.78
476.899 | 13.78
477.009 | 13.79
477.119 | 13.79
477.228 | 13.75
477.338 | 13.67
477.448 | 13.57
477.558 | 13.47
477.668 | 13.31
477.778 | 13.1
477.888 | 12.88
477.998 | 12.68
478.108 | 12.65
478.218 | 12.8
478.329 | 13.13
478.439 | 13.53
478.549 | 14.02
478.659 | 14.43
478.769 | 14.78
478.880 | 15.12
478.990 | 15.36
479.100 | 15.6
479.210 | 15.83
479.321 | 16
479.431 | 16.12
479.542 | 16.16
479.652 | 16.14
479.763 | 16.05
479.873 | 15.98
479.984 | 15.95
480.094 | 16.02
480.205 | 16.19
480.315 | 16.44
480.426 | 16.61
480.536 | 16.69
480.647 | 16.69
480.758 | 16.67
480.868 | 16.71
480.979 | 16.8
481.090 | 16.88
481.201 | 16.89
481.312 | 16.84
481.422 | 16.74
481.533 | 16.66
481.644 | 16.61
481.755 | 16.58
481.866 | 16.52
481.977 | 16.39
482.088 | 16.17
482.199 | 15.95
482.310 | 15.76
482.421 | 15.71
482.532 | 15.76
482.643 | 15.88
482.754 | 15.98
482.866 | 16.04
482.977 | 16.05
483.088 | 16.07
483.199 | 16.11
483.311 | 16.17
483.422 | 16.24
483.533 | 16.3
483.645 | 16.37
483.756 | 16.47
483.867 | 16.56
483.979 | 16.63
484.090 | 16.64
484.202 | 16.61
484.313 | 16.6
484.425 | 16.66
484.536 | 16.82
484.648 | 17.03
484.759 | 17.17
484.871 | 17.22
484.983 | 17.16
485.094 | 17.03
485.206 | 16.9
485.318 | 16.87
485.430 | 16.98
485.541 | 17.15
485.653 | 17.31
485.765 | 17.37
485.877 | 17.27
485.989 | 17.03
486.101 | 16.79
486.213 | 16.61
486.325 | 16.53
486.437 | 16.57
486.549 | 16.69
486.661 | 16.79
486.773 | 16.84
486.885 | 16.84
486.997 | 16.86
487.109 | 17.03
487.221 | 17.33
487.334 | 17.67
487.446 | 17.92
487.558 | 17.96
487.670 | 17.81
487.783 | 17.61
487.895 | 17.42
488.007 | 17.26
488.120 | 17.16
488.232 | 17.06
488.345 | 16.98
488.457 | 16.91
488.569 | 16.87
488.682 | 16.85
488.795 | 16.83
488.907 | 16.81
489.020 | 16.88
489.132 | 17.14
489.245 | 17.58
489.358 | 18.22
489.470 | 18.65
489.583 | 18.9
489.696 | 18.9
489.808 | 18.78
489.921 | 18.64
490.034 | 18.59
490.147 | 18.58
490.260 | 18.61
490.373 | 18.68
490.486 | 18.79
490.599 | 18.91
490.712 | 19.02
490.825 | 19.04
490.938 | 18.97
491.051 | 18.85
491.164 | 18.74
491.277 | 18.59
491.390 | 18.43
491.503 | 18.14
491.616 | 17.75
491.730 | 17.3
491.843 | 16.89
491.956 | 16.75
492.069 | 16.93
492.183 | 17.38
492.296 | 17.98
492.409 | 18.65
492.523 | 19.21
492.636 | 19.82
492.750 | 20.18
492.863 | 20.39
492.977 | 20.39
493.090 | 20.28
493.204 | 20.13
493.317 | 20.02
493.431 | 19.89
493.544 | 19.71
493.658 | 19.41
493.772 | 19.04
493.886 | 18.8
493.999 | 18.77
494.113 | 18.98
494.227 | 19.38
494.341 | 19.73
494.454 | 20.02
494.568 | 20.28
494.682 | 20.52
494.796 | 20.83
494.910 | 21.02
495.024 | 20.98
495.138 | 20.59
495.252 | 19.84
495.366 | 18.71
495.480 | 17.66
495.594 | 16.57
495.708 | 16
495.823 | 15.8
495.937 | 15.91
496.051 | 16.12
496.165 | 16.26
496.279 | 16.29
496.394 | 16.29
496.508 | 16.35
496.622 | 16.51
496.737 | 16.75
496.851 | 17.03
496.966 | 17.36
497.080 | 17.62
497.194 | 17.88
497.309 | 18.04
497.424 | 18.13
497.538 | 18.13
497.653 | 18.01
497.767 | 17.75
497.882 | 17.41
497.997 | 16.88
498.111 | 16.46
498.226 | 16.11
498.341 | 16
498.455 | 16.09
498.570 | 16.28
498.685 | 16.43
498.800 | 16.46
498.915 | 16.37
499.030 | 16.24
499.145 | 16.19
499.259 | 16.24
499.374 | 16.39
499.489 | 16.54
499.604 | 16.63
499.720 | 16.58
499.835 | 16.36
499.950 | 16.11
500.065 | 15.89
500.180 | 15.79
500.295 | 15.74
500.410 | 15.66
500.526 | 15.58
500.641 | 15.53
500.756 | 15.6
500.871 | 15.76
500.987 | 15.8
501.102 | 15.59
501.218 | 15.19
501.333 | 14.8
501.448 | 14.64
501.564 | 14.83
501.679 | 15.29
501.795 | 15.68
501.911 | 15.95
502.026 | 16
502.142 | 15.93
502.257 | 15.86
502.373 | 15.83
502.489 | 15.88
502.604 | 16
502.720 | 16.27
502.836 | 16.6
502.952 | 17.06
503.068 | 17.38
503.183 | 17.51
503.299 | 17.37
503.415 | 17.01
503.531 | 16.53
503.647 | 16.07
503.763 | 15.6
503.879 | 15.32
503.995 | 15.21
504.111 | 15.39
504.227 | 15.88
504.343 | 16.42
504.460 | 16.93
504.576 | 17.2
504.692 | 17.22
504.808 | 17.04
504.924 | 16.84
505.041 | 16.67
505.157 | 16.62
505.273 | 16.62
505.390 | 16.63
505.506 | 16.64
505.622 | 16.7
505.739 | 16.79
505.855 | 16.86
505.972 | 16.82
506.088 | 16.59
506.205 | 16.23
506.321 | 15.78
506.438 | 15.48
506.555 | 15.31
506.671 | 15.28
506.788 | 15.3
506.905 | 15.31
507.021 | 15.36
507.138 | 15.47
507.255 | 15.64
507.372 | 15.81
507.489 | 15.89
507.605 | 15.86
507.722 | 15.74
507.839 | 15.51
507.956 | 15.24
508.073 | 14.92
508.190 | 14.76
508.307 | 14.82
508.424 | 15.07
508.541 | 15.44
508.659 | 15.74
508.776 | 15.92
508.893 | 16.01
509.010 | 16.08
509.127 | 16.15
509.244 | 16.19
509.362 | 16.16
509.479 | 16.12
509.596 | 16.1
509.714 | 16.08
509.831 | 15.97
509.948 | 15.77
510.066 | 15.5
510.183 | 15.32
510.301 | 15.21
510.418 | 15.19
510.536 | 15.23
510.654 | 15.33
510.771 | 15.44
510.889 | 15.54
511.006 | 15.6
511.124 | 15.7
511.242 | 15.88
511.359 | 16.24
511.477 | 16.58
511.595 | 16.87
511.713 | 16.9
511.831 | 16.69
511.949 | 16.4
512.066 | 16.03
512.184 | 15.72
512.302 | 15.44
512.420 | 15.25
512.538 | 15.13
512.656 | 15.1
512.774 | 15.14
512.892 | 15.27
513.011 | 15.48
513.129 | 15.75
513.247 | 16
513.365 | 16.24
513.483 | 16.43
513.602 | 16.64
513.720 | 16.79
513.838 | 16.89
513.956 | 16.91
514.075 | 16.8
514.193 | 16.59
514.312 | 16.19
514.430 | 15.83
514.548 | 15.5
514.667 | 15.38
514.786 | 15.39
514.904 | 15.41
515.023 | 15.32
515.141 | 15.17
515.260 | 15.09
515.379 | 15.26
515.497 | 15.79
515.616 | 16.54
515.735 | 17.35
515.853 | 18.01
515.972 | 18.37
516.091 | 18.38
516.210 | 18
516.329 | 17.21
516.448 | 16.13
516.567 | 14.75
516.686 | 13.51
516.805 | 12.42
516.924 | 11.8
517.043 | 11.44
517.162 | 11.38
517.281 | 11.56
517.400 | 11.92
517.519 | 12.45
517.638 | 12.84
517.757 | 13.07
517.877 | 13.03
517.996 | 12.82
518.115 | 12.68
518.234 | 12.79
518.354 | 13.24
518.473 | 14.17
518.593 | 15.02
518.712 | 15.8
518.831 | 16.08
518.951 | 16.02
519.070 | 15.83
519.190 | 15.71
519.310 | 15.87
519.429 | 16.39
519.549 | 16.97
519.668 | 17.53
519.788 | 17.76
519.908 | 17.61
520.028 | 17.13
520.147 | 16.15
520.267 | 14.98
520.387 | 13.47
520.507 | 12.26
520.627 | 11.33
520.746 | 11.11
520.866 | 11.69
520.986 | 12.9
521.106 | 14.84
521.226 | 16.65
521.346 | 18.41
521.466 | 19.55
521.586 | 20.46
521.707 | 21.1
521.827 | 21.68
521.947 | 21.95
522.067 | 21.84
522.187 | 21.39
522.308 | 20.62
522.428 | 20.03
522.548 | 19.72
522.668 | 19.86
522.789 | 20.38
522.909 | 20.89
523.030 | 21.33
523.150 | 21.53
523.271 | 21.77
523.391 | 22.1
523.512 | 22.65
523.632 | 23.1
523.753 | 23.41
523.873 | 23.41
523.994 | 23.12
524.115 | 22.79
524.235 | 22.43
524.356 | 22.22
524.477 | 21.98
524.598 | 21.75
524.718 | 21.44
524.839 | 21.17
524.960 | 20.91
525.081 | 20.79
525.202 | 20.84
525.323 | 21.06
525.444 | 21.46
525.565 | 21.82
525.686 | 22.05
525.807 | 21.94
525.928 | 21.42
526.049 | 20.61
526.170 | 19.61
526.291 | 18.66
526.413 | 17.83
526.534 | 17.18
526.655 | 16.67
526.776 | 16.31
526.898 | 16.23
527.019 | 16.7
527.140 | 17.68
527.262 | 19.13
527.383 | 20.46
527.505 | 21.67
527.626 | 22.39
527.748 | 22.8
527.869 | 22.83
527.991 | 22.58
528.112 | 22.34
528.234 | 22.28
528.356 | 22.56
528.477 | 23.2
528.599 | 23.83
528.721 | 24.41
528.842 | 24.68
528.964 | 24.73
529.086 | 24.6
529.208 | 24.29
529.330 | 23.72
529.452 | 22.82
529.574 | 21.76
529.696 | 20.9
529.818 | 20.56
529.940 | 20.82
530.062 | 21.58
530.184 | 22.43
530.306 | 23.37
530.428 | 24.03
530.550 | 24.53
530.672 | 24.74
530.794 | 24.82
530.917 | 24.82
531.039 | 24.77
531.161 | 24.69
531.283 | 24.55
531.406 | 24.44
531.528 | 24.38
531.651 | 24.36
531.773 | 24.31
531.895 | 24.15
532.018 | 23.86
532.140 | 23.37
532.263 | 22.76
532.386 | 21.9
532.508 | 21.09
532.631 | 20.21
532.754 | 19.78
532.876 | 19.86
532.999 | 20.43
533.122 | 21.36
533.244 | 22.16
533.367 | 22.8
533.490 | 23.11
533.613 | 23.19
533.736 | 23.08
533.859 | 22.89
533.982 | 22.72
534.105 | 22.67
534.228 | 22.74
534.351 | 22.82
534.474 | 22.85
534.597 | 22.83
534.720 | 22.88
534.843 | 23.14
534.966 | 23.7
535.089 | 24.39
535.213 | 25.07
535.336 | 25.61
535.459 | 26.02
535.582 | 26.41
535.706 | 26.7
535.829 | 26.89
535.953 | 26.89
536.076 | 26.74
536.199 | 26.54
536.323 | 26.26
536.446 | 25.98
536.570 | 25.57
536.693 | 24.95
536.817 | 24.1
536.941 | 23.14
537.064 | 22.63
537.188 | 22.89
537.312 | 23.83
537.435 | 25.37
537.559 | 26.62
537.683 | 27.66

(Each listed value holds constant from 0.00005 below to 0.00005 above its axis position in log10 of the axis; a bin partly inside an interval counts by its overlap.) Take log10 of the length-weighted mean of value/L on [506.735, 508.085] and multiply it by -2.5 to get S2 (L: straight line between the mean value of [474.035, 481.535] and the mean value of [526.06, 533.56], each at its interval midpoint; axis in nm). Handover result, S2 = 0.24 mag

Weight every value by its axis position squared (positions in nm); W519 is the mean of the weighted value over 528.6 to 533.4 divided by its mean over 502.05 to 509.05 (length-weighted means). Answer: 1.6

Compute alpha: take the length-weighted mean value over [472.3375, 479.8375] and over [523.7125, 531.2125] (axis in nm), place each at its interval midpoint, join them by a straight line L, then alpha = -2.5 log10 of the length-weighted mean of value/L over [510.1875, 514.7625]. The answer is 0.25 mag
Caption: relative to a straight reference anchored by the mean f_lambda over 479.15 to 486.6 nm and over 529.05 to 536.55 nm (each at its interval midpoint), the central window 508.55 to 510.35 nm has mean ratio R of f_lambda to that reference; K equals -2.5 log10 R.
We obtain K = 0.27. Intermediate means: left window 16.5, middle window 15.9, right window 23.6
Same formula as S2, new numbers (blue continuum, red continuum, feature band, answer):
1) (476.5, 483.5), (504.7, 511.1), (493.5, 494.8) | -0.25 mag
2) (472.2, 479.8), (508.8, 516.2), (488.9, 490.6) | -0.15 mag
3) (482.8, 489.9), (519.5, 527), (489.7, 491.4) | -0.09 mag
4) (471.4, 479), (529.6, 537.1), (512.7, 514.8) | 0.30 mag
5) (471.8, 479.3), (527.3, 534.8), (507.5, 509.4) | 0.27 mag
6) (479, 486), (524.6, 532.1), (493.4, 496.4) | -0.04 mag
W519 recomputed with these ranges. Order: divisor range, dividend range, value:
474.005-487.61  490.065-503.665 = 1.15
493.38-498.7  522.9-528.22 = 1.31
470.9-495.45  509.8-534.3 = 1.28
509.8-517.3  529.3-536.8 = 1.62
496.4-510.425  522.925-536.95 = 1.55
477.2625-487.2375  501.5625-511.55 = 1.10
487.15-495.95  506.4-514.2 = 0.92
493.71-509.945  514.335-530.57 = 1.22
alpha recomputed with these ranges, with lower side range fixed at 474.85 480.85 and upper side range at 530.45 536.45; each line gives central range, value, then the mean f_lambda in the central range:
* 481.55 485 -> -0.02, 16.4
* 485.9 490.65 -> -0.04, 17.5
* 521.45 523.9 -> 0.04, 21.4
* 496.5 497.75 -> 0.04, 17.5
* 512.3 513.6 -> 0.30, 15.6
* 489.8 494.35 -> -0.08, 18.8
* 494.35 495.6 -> -0.11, 19.9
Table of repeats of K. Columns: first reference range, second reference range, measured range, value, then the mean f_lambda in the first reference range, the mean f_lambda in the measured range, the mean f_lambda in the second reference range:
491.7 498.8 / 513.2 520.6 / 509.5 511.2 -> 0.037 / 18.2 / 15.6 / 15.2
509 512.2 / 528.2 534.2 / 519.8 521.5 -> 0.288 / 15.9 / 14.9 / 23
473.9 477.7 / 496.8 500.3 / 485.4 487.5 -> -0.043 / 16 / 17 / 16.8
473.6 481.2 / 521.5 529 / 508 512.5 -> 0.230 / 15.7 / 15.8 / 21.2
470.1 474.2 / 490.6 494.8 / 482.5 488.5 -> 0.109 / 17.9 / 16.8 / 19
